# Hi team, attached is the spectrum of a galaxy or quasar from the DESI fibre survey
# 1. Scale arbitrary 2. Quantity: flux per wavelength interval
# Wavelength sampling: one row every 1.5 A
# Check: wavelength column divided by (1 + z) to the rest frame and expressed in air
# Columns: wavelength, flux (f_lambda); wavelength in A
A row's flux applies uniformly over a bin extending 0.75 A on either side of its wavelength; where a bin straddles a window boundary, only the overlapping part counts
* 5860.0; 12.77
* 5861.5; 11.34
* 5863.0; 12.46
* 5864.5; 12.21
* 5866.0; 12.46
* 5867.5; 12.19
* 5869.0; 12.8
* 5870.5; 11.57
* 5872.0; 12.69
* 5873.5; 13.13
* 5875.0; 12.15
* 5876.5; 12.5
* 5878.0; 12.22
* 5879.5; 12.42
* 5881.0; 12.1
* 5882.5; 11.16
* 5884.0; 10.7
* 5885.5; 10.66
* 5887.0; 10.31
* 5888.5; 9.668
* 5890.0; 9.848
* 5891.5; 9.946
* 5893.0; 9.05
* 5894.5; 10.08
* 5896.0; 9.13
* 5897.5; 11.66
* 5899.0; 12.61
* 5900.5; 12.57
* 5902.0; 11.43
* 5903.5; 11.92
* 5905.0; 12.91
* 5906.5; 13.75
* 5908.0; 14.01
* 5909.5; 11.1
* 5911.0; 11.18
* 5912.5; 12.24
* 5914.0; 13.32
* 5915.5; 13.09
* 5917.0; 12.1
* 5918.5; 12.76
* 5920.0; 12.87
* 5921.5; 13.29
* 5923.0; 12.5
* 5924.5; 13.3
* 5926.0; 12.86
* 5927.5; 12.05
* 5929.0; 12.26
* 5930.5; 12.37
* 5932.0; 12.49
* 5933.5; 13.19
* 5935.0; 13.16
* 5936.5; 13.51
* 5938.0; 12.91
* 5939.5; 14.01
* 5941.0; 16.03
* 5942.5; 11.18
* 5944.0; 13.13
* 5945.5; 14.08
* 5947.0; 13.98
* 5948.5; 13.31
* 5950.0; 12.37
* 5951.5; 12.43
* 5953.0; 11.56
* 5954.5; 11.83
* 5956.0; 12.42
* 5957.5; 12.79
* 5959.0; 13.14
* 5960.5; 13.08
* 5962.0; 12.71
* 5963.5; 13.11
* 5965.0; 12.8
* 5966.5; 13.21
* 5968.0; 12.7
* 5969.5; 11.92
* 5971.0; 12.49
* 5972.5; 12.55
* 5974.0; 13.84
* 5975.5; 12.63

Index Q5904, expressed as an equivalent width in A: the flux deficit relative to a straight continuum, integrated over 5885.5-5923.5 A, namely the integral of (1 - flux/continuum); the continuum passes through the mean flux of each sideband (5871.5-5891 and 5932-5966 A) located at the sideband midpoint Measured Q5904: 0.99 A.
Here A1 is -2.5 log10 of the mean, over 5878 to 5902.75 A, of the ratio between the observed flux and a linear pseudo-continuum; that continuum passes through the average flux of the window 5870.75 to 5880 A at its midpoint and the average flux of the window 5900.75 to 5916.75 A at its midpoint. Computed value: 0.15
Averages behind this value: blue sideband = 12.5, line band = 10.9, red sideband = 12.5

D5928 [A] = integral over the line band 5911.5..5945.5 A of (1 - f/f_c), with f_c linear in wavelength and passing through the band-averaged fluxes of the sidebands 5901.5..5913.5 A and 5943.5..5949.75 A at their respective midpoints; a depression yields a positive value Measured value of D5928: 0.1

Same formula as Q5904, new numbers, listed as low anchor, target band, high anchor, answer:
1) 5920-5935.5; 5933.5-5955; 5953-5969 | -0.7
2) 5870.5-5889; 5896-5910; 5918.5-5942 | 0.0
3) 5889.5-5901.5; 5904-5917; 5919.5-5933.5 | -1.1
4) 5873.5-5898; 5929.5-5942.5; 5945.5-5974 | -1.2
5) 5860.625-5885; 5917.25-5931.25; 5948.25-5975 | -0.3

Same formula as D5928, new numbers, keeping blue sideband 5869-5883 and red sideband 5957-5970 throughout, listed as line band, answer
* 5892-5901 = 1.18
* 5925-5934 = 0.06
